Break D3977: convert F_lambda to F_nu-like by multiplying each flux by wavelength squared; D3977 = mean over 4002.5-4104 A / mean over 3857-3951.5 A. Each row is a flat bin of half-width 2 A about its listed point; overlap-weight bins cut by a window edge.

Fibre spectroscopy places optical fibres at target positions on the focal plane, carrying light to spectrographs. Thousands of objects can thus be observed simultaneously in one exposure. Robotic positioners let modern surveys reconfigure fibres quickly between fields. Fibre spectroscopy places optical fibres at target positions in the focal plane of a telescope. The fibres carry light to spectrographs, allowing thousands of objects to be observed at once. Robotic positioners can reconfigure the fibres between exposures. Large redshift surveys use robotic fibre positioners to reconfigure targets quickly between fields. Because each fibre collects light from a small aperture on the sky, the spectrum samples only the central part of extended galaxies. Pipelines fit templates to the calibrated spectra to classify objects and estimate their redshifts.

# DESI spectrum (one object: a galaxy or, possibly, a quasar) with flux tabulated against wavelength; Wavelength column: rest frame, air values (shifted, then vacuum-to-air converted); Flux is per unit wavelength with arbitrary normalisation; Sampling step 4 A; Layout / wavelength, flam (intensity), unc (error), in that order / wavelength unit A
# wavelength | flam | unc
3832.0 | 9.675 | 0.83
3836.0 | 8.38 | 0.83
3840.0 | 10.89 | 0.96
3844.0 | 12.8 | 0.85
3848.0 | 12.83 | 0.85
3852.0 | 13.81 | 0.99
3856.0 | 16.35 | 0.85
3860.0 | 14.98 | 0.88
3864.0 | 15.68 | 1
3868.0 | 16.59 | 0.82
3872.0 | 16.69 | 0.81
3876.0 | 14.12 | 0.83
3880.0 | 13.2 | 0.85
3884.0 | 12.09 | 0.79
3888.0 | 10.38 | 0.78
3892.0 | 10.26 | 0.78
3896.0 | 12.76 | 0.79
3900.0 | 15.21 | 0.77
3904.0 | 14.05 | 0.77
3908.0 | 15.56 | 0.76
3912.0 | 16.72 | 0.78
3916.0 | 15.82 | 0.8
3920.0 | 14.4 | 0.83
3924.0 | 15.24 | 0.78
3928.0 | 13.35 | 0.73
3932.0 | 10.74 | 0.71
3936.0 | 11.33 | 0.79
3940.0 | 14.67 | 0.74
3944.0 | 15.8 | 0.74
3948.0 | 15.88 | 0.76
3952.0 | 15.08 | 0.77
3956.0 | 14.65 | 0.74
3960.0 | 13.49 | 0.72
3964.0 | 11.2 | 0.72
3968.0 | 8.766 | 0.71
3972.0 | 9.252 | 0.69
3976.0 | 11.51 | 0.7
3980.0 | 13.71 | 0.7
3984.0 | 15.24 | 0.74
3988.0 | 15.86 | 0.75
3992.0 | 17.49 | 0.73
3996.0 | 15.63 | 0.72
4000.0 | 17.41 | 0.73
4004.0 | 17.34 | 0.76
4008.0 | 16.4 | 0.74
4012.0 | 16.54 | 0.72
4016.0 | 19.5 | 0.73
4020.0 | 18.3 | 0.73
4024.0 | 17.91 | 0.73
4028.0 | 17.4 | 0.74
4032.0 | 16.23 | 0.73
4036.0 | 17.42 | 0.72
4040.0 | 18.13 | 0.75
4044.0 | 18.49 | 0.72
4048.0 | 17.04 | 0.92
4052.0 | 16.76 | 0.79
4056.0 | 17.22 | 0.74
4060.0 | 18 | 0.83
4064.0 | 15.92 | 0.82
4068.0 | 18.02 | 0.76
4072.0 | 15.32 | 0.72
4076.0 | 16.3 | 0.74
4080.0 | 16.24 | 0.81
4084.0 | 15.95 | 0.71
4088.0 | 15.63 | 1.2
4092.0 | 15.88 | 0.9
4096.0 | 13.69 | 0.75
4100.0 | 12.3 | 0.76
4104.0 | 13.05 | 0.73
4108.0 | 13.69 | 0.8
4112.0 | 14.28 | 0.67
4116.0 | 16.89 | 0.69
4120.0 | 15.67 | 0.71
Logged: 1.26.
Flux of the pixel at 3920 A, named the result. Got 14.4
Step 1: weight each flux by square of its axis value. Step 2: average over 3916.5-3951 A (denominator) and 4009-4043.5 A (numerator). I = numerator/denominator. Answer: 1.32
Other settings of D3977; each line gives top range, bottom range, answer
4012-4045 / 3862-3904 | 1.40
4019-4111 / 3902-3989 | 1.26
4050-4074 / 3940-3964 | 1.22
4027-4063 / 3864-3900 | 1.40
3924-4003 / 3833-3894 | 1.10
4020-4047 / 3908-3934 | 1.29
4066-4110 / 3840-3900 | 1.23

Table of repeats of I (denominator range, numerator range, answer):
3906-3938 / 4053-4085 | 1.27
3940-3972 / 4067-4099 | 1.25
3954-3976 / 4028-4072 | 1.57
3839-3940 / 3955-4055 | 1.20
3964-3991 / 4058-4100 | 1.34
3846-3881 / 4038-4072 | 1.27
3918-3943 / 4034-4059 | 1.39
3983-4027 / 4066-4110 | 0.92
